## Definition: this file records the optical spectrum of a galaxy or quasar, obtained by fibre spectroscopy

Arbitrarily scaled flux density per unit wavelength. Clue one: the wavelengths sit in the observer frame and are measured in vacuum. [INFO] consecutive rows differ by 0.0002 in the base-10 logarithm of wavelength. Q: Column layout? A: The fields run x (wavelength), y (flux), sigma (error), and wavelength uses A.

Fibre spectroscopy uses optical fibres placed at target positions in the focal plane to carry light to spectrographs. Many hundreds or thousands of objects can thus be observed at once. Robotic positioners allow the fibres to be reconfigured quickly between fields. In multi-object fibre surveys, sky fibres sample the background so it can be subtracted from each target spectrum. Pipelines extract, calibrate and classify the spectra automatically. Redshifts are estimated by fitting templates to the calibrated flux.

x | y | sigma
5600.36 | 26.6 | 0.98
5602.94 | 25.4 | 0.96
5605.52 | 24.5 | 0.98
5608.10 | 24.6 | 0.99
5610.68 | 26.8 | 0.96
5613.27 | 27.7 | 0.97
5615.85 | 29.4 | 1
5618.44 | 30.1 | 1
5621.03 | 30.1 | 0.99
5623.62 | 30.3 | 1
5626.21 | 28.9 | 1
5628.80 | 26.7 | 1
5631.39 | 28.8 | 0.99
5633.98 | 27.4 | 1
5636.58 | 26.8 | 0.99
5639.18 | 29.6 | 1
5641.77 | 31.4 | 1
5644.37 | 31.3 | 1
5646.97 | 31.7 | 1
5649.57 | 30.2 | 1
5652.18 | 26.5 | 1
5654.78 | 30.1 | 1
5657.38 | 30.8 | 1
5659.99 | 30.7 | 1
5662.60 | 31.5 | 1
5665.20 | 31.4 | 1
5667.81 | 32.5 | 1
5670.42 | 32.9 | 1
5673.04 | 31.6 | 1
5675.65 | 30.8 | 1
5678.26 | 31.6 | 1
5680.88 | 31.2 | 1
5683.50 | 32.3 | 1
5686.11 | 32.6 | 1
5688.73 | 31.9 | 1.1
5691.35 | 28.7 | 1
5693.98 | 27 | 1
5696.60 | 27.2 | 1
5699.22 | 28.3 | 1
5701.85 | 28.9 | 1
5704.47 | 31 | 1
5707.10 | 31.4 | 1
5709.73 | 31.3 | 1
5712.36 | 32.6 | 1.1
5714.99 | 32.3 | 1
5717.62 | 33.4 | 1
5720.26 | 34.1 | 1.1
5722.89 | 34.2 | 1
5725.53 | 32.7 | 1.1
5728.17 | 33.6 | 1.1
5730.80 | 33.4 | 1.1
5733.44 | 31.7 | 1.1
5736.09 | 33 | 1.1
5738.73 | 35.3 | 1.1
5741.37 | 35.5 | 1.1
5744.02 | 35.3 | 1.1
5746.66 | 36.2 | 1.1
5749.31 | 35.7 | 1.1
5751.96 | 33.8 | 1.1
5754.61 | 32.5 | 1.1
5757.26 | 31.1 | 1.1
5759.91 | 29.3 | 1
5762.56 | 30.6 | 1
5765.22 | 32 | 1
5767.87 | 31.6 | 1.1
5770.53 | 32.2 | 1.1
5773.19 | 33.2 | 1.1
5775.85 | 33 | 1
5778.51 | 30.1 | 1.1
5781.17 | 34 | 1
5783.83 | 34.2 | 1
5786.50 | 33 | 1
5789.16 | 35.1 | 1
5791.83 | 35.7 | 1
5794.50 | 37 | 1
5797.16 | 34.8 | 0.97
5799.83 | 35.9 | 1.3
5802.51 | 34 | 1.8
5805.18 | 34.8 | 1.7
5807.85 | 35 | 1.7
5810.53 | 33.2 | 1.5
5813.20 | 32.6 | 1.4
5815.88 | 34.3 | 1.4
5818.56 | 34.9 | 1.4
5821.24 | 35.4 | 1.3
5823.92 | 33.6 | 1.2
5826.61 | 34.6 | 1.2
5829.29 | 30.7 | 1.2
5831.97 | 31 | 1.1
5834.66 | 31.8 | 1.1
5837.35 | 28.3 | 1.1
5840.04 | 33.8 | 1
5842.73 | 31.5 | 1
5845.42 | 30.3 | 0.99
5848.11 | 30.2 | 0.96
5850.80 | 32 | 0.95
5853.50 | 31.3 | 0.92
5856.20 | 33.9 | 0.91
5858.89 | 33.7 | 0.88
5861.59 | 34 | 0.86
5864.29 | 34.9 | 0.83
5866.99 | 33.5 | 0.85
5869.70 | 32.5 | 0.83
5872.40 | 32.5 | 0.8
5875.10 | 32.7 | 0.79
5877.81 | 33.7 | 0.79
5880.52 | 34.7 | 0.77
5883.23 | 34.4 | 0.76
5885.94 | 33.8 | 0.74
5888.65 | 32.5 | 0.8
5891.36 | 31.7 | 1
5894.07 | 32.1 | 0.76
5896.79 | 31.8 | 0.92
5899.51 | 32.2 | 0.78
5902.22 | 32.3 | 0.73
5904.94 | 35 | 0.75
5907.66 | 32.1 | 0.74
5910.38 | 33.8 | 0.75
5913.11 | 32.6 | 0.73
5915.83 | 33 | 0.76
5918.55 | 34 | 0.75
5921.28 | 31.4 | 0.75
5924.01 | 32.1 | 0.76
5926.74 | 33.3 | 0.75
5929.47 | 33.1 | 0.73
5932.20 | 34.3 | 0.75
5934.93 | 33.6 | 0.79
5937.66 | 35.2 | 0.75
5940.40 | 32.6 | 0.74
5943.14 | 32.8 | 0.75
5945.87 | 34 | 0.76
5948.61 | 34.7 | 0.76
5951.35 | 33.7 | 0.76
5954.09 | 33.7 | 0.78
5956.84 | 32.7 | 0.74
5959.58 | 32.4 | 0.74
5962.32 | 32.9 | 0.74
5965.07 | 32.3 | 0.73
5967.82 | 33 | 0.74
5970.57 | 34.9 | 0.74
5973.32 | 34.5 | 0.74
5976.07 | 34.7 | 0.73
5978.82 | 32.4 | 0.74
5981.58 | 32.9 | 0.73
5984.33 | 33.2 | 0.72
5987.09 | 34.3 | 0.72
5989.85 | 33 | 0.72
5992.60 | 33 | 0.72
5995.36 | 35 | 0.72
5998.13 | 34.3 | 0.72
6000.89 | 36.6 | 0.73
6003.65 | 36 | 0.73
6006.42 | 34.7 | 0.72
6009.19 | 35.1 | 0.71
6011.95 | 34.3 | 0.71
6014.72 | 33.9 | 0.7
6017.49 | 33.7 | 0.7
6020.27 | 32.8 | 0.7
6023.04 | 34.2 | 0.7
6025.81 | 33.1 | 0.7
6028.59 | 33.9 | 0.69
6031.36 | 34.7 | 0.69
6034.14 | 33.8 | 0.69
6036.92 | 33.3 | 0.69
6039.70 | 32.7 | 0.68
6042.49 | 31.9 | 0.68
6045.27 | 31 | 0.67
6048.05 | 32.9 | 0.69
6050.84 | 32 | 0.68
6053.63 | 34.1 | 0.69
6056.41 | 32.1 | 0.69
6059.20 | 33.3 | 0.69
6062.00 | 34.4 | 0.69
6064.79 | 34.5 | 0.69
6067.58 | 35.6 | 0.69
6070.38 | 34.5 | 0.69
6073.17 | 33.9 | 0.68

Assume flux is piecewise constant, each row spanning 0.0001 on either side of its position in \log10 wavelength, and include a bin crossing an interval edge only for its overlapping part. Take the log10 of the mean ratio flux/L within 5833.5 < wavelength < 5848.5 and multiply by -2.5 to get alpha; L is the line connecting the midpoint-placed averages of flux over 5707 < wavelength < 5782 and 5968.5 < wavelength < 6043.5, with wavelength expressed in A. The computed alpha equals 0.08 mag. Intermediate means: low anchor 32.9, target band 31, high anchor 34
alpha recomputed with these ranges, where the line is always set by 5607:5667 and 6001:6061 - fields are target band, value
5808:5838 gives -0.06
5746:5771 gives -0.06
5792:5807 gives -0.14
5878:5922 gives -0.03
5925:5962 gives -0.03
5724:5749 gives -0.13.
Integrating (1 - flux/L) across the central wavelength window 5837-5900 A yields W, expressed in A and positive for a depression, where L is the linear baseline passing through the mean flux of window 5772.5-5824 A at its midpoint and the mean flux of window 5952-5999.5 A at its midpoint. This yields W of 2.4 A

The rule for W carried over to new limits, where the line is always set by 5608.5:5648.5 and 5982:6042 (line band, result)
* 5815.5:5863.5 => -1.10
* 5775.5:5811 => -3.58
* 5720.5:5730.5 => -1.07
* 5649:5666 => -0.41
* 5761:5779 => -0.57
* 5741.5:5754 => -1.85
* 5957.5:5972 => 0.14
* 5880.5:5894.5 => -0.31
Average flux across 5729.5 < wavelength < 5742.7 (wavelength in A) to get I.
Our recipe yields 33.8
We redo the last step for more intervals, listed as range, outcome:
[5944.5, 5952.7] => 34.2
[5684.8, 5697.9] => 29.5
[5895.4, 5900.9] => 32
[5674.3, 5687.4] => 31.7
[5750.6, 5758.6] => 32.5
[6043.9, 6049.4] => 32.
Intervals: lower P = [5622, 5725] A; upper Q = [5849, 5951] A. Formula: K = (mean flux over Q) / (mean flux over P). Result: 1.08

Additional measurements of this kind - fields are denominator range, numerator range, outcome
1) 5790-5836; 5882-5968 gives 0.97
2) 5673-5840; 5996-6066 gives 1.03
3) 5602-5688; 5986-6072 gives 1.14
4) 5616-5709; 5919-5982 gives 1.11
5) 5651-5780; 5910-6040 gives 1.06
